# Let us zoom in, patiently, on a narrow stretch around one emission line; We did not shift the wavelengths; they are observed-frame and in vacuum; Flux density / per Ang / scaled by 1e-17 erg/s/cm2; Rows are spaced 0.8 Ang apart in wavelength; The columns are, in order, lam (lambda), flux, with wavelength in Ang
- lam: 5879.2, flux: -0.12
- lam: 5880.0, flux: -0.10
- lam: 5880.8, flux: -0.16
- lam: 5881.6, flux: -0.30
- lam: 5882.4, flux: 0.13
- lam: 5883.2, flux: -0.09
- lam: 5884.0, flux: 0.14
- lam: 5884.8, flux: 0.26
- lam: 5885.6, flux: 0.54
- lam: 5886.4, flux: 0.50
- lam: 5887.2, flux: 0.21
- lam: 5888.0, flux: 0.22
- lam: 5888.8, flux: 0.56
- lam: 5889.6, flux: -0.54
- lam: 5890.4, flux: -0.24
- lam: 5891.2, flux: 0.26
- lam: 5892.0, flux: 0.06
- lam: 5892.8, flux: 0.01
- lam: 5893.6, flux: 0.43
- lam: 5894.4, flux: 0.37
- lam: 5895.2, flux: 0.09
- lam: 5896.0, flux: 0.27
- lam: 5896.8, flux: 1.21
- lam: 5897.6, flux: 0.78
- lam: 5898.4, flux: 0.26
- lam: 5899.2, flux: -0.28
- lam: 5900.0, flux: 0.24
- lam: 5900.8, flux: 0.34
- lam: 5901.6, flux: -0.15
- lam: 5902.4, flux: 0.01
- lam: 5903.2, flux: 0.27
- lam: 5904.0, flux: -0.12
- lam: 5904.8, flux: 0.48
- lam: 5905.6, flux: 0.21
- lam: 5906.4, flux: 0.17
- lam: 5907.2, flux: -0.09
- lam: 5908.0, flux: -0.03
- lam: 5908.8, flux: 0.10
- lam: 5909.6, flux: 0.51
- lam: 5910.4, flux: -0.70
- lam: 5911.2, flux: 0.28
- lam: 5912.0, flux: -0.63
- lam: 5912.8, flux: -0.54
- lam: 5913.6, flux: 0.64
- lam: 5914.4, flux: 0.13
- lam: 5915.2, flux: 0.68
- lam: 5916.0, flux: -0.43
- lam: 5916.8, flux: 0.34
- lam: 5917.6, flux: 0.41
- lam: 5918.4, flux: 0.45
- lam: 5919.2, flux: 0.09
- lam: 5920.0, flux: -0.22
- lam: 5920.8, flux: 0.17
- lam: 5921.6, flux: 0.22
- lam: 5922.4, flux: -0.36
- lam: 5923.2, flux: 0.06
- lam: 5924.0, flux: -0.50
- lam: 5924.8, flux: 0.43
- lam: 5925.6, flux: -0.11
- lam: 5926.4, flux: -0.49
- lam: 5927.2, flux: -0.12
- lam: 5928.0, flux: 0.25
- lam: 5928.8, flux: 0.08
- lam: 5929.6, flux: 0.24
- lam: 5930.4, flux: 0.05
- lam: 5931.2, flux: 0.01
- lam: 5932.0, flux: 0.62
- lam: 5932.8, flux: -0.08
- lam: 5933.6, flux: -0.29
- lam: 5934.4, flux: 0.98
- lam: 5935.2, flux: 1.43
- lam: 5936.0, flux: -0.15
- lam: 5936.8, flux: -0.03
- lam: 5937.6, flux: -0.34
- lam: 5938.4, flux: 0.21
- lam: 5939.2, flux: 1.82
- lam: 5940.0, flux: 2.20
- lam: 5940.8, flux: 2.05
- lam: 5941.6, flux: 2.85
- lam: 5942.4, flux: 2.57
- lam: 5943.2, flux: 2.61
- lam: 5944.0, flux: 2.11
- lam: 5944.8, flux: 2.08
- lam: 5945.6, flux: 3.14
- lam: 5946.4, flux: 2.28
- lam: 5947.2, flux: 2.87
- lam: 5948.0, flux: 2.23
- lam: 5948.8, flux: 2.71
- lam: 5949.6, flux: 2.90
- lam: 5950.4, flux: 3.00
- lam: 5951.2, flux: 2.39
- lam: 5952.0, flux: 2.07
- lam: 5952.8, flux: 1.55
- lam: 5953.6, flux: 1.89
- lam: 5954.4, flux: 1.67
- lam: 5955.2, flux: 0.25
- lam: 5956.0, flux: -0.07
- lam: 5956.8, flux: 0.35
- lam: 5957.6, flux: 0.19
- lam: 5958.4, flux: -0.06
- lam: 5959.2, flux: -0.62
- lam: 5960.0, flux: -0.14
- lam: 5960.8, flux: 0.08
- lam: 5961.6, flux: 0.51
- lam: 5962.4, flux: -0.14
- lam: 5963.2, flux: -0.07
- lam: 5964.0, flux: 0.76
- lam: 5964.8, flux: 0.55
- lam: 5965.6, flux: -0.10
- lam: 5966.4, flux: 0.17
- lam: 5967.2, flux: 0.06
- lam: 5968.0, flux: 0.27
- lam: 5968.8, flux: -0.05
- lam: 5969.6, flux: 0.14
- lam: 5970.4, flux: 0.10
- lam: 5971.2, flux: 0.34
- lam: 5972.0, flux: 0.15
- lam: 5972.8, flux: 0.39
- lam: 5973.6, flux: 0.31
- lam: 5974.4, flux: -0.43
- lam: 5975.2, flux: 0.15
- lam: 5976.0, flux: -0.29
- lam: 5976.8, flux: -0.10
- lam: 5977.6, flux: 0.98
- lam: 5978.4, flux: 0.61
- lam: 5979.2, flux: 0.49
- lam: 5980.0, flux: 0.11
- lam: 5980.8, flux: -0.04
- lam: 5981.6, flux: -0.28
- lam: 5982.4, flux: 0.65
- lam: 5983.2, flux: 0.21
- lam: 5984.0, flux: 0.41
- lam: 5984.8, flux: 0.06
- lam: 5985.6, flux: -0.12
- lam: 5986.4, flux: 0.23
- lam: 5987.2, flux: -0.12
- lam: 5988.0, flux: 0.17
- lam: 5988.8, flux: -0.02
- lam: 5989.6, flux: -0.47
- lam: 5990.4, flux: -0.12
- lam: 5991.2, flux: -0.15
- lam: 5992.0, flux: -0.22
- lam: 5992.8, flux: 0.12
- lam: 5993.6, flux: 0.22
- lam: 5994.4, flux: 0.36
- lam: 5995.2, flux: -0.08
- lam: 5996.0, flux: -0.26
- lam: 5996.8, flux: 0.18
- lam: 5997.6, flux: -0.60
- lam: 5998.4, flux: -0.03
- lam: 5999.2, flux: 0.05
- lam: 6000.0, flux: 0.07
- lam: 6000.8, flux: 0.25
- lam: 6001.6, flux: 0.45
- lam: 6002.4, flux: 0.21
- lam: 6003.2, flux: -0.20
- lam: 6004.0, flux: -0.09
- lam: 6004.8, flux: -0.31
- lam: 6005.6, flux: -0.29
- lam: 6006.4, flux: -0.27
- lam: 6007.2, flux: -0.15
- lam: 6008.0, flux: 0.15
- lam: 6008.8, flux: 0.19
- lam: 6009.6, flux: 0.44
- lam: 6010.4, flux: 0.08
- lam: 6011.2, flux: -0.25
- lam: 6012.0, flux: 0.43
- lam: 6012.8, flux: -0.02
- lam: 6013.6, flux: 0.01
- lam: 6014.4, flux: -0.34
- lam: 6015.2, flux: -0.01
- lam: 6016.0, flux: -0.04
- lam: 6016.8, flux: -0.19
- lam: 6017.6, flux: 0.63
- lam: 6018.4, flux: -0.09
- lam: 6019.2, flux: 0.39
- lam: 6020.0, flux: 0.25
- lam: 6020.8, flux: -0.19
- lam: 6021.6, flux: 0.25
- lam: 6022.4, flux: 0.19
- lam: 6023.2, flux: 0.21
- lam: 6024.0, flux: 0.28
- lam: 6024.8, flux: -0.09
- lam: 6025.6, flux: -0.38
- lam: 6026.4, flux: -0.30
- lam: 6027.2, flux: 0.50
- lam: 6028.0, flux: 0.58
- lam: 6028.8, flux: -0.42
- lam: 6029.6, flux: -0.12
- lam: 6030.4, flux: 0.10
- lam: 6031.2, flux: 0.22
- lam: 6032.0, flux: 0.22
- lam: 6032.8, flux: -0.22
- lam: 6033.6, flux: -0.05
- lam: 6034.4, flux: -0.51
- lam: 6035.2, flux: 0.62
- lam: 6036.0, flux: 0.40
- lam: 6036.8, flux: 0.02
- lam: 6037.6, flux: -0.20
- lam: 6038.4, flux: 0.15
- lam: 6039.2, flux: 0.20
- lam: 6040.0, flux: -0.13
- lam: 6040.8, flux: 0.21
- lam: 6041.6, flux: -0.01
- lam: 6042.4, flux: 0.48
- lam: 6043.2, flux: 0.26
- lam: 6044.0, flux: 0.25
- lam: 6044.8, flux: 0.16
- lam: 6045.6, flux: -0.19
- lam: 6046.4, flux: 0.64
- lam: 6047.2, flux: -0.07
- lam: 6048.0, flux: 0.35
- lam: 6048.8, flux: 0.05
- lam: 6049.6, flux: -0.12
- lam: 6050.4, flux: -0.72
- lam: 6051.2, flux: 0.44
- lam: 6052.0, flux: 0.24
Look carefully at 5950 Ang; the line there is [O III] 5007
